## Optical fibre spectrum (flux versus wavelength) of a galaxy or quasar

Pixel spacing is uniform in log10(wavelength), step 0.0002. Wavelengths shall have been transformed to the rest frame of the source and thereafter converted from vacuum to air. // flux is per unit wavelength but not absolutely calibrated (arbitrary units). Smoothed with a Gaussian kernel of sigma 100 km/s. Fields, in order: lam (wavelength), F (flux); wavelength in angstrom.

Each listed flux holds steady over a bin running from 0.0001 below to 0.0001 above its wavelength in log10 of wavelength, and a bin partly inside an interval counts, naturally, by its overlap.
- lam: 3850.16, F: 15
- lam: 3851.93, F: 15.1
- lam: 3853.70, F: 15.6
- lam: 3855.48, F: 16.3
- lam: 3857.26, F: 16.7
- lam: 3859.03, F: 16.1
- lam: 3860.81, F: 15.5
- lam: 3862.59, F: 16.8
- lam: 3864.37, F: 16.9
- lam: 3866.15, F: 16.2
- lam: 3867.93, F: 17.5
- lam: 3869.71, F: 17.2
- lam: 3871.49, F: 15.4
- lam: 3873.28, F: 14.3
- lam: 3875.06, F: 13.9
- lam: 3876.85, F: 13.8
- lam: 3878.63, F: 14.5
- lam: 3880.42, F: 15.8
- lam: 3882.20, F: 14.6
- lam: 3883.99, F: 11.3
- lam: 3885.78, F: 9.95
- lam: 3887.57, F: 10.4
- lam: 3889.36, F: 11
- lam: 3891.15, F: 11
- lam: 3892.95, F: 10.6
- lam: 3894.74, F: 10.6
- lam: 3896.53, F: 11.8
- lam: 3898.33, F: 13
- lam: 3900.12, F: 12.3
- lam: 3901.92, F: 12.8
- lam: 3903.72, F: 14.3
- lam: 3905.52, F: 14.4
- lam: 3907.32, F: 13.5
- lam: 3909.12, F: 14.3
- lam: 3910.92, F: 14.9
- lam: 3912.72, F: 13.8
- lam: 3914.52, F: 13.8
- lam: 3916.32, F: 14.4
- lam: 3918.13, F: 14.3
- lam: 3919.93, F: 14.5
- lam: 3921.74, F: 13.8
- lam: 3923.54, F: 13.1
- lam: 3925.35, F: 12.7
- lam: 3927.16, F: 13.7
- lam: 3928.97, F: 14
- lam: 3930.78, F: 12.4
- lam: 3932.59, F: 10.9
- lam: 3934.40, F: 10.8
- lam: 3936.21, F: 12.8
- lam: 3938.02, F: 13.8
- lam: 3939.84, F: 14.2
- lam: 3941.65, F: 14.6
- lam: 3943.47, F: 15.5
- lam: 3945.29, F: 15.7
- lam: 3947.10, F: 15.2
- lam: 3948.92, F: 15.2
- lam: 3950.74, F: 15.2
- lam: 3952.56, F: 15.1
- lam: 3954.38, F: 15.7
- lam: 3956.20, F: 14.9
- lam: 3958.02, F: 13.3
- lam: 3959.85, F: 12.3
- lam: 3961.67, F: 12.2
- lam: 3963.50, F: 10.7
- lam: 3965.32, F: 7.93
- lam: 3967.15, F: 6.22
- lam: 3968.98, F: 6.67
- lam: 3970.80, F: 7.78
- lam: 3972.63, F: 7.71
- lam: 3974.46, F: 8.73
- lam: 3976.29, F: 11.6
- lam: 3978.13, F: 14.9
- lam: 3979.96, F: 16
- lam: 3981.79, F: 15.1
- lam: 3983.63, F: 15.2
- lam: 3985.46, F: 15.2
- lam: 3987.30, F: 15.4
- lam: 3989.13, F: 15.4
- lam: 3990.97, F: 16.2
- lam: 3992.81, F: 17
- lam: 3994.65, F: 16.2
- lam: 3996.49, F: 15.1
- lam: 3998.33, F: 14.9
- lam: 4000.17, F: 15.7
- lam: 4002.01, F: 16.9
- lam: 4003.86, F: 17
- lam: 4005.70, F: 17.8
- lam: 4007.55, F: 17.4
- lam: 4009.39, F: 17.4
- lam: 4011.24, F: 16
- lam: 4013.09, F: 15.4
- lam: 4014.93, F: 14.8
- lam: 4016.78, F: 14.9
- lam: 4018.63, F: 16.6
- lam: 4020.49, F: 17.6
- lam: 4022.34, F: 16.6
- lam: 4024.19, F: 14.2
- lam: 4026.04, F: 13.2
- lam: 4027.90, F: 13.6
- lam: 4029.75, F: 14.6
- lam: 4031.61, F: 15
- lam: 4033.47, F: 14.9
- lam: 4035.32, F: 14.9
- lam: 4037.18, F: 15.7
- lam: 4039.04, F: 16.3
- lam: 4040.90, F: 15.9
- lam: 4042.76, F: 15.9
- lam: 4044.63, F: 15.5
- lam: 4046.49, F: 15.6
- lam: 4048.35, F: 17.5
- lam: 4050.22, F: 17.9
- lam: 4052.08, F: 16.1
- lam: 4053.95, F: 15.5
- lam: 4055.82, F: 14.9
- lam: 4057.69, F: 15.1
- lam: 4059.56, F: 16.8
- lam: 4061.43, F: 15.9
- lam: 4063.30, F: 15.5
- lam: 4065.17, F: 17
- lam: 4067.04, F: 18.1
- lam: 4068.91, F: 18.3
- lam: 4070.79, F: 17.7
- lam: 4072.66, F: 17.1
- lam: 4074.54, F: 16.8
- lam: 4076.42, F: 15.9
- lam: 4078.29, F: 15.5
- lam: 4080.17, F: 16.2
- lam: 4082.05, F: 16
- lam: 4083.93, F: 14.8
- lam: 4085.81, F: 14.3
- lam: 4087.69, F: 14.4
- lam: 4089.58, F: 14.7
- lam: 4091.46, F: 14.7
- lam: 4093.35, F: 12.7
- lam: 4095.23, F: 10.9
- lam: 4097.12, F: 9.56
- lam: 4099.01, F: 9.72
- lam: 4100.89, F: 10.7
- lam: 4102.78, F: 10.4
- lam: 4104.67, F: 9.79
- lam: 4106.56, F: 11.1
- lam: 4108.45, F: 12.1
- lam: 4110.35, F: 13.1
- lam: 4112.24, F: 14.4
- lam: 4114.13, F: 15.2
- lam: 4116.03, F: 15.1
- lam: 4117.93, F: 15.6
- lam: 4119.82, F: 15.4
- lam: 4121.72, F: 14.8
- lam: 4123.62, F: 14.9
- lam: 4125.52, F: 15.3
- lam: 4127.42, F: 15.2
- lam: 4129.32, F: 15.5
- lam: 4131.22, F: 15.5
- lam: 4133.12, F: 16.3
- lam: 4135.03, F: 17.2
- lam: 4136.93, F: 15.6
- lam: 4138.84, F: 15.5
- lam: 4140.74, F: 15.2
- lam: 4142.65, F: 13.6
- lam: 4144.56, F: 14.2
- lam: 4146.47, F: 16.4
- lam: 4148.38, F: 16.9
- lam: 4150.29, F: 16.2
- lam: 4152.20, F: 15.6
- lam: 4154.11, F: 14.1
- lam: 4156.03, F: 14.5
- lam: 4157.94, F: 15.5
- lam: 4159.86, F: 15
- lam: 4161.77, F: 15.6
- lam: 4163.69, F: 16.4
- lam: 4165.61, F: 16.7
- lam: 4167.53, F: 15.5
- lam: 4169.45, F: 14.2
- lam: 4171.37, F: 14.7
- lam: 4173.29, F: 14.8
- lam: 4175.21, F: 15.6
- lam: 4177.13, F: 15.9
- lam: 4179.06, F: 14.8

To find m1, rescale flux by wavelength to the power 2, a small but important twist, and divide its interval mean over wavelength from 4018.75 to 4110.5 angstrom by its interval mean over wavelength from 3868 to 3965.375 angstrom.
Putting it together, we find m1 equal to 1.2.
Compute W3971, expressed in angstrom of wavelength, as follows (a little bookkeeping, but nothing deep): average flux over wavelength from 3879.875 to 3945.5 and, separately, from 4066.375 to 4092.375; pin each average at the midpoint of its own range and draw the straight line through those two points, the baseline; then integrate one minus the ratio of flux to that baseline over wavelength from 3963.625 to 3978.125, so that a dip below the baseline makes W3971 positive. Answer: 5.60 angstrom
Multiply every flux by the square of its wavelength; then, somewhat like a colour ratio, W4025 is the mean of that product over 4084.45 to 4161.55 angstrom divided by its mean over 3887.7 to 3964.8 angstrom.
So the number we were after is 1.17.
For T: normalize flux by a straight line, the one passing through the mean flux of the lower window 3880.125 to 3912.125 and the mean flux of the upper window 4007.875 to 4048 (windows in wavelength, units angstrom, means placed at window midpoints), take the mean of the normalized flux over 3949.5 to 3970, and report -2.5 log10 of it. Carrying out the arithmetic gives 0.17 mag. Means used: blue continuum 12.5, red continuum 15.5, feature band 11.9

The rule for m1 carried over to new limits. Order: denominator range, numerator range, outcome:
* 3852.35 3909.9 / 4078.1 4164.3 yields 1.16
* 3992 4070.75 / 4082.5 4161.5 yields 0.93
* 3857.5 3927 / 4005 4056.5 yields 1.22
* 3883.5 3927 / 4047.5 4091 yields 1.37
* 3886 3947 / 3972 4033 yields 1.21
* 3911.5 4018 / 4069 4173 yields 1.14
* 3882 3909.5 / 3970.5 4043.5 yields 1.31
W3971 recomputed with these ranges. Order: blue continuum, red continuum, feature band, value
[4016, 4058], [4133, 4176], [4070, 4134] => 5.6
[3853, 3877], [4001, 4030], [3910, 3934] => 3.6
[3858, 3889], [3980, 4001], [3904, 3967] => 6.7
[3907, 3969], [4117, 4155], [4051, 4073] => -2.8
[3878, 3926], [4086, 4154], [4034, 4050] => -2.6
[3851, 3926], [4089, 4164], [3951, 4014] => 1.0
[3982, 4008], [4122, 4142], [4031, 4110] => 4.8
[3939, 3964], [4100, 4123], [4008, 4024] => -2.6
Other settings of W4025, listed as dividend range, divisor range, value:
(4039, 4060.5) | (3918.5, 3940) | 1.31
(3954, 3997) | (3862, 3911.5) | 0.98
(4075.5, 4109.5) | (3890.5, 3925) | 1.07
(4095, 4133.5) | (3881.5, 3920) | 1.17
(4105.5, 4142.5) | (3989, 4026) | 0.98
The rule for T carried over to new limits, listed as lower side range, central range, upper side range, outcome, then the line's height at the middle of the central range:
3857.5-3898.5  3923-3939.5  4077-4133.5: 0.09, 13.9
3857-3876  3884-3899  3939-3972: 0.34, 15.1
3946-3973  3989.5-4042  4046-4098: -0.16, 13.7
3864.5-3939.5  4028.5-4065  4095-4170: -0.13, 14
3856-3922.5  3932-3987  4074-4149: 0.11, 14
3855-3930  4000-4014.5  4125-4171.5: -0.14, 14.6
